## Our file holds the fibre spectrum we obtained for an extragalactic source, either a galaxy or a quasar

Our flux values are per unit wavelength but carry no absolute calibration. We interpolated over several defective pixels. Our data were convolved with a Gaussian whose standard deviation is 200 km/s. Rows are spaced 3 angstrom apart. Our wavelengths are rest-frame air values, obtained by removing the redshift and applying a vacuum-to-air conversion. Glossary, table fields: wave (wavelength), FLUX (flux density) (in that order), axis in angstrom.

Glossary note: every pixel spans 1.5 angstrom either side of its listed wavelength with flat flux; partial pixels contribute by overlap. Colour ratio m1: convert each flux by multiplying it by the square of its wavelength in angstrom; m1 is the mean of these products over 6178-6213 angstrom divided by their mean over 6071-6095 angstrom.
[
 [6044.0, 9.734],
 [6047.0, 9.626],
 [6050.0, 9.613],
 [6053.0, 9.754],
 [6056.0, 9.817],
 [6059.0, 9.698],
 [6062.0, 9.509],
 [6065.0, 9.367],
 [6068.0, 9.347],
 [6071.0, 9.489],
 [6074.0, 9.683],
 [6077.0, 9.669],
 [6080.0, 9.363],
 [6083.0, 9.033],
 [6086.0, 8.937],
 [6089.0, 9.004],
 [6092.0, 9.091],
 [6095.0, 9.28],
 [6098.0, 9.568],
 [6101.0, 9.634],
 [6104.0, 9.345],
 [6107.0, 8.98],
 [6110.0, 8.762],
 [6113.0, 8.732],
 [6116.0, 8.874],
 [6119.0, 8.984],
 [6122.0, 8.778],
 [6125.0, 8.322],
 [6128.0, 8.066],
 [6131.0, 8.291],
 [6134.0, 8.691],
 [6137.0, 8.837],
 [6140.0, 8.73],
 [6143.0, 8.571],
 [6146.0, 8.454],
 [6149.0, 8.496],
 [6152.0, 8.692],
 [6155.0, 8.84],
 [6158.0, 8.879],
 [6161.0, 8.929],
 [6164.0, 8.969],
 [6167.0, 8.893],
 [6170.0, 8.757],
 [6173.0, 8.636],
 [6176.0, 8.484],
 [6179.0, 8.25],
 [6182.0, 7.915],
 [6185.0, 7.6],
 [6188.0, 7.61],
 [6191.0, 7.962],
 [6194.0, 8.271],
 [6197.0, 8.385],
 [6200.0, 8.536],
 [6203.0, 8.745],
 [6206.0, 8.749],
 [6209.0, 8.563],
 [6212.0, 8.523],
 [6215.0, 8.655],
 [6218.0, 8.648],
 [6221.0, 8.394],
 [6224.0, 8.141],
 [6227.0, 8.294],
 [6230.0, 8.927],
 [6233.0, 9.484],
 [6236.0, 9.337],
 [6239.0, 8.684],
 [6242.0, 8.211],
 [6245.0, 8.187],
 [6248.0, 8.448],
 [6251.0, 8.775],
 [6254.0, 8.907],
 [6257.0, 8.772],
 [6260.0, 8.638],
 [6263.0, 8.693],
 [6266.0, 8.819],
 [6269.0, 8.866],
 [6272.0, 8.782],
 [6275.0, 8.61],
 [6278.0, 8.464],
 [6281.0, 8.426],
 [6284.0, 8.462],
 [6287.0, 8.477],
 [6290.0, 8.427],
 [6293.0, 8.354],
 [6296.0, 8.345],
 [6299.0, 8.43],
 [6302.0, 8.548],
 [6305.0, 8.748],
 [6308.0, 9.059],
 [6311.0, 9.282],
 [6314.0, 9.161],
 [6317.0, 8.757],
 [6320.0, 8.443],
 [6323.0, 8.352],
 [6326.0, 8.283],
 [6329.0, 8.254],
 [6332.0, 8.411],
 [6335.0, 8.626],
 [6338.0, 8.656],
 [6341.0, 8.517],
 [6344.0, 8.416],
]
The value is 0.92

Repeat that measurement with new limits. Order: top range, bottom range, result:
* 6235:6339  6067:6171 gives 1.02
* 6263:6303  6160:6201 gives 1.06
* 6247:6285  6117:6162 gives 1.05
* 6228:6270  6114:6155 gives 1.06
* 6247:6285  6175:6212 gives 1.07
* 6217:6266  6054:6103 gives 0.97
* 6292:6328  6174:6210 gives 1.09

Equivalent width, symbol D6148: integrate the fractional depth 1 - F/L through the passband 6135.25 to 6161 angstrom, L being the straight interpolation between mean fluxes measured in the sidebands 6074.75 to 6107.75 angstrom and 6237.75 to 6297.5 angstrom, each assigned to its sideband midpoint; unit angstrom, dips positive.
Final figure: 1.0 angstrom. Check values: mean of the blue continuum 9.28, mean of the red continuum 8.57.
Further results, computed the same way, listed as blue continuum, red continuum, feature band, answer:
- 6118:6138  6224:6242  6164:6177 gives -0.1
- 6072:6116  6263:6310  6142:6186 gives 2.1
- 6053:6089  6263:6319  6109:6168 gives 3.3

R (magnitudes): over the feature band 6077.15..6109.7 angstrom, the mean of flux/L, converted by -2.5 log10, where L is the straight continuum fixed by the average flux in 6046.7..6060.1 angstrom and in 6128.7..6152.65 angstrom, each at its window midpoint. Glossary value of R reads 0.00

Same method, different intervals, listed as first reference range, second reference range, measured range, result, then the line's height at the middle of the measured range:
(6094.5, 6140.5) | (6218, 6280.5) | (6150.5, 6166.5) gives -0.01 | 8.8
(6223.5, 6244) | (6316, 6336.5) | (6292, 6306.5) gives 0.00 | 8.53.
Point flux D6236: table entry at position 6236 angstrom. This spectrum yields 9.337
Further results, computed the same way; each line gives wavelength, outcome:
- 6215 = 8.655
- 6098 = 9.568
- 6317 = 8.757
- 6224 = 8.141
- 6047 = 9.626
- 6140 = 8.73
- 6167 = 8.893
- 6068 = 9.347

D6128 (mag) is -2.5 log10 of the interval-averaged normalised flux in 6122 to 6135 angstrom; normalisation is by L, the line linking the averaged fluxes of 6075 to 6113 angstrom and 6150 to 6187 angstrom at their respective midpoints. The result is 0.07 mag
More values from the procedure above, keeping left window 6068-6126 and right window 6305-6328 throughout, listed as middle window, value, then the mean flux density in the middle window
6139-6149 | 0.061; 8.56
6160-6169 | 0.013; 8.92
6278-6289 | 0.045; 8.45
